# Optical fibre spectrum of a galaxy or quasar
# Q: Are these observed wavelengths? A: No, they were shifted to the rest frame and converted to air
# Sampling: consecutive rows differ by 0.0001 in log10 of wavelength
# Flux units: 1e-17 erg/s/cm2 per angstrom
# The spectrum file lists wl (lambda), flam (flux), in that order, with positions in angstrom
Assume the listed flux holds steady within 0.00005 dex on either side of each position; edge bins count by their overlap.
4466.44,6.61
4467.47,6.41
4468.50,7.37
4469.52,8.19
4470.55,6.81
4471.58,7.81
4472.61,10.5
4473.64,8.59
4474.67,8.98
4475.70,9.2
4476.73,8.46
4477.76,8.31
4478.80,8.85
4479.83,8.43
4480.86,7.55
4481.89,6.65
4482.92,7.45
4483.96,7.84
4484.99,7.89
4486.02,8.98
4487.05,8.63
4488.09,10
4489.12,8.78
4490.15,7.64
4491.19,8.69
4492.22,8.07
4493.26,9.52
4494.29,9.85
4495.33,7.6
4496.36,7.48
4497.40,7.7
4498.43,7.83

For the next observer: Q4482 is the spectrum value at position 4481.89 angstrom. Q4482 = 6.65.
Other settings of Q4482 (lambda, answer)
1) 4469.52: 8.19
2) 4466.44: 6.61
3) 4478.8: 8.85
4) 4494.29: 9.85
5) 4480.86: 7.55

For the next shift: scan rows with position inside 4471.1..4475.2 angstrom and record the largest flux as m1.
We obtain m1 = 10.5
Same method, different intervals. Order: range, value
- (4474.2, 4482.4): 9.2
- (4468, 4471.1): 8.19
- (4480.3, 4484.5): 7.84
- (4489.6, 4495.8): 9.85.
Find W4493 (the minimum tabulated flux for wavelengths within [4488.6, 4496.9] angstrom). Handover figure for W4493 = 7.48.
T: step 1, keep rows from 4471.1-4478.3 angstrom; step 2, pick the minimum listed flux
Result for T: 7.81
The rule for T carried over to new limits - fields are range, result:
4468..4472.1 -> 6.81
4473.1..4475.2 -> 8.59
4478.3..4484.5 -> 6.65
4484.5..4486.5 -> 7.89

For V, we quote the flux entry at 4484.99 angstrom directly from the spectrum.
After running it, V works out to 7.89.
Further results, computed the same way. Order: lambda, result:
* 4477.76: 8.31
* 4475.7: 9.2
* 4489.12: 8.78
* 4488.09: 10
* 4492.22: 8.07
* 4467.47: 6.41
